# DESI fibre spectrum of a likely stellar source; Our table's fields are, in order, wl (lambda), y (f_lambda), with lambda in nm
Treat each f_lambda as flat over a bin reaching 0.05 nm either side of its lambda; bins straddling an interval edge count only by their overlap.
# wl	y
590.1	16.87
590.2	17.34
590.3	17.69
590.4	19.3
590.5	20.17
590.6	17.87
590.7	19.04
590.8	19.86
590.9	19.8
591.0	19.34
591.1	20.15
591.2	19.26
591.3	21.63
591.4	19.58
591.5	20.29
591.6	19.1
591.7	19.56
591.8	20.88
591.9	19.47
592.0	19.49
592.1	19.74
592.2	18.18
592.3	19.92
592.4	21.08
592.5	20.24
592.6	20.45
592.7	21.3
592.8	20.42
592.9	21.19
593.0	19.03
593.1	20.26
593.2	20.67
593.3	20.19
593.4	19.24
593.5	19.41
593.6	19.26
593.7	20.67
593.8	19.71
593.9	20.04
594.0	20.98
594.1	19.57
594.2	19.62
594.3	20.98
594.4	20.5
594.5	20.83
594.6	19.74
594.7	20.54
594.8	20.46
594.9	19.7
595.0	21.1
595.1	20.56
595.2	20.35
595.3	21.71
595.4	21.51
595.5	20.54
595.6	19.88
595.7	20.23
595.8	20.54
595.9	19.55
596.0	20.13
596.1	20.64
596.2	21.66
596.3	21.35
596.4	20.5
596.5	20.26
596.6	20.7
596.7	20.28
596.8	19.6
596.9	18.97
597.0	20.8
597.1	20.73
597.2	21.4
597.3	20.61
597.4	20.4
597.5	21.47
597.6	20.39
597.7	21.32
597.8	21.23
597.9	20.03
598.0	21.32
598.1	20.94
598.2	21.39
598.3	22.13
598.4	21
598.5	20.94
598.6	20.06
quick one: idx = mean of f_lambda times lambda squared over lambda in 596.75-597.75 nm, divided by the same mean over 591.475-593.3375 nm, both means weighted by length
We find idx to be 1.04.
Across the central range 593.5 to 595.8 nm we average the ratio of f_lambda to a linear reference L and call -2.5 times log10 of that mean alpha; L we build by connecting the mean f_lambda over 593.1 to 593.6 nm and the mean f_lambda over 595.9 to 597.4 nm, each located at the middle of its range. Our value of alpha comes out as -0.01 mag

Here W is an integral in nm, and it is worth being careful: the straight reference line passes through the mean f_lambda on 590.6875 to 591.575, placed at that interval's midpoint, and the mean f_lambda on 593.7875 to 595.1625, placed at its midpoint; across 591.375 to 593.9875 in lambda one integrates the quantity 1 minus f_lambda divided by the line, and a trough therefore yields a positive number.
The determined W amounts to 0.01 nm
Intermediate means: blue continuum 19.9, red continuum 20.3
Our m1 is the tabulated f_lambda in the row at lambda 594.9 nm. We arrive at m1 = 19.7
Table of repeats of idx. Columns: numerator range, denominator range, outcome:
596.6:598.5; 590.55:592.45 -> 1.08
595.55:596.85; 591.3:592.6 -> 1.04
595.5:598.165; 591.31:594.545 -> 1.04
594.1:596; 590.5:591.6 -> 1.05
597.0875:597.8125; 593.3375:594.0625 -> 1.07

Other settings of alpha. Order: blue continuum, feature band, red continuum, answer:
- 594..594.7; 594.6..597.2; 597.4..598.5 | 0.01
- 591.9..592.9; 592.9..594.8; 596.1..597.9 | 0.01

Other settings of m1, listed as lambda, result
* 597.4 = 20.4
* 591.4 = 19.58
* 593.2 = 20.67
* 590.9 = 19.8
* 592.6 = 20.45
